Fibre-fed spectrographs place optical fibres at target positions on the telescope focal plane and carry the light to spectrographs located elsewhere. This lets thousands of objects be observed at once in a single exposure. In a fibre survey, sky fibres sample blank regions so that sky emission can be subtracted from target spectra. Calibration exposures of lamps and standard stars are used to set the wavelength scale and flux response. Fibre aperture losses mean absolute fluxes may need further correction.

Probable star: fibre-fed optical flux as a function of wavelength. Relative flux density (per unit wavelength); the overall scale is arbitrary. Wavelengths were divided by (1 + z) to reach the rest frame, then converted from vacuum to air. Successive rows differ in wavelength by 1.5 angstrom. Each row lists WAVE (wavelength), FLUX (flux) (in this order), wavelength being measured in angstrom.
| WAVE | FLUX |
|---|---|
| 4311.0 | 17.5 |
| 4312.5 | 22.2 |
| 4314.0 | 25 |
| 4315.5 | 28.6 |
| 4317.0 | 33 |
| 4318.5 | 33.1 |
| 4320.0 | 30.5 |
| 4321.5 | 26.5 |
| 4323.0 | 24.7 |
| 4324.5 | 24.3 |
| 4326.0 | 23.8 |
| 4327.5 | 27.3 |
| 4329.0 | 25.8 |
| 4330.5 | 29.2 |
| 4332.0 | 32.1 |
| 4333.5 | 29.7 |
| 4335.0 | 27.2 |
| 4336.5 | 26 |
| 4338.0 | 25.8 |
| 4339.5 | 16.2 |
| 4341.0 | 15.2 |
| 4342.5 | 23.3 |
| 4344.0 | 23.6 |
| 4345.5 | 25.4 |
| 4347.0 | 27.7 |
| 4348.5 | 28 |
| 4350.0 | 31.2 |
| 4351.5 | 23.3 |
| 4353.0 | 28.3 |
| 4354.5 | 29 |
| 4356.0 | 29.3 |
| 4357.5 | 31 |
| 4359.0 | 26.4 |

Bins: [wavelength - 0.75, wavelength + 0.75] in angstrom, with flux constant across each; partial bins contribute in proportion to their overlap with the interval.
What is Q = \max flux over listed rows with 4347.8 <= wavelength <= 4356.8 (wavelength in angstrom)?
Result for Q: 31.2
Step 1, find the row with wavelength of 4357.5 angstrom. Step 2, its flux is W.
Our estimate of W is 31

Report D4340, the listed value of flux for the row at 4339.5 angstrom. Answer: 16.2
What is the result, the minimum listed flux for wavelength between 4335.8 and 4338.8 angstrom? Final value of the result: 25.8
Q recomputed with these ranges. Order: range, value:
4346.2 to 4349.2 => 28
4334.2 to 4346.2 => 27.2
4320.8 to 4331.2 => 29.2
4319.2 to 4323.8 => 30.5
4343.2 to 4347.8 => 27.7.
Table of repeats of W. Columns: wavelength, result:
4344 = 23.6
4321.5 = 26.5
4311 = 17.5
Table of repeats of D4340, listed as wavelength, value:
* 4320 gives 30.5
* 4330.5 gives 29.2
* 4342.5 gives 23.3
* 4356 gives 29.3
